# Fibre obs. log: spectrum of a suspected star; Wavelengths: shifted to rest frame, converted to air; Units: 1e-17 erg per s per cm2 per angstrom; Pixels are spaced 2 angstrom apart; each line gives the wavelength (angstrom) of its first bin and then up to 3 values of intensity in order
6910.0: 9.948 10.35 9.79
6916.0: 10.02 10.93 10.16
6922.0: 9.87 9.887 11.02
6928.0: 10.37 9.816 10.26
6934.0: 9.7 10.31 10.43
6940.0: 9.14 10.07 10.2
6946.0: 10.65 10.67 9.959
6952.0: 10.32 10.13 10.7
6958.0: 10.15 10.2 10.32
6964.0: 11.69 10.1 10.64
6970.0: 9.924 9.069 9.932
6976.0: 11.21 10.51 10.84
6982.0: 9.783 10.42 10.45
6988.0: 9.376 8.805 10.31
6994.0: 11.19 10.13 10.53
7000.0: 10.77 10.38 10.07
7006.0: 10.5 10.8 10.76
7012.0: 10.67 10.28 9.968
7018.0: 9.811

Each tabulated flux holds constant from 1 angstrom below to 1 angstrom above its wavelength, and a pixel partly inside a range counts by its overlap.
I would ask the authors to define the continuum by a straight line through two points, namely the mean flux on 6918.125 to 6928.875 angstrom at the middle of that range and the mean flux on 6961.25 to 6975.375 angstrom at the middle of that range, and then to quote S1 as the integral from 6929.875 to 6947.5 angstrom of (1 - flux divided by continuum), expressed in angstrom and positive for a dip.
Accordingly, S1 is 0.3 angstrom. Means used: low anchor 10.3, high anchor 10.3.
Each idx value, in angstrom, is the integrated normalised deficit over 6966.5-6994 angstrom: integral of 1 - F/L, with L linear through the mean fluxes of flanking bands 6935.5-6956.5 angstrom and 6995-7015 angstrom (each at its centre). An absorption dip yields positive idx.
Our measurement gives 0.6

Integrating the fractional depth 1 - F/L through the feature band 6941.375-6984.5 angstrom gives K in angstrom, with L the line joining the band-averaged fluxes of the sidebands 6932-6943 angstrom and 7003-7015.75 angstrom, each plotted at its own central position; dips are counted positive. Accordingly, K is -0.8 angstrom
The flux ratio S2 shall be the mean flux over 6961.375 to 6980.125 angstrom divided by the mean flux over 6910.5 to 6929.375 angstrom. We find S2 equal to 1.02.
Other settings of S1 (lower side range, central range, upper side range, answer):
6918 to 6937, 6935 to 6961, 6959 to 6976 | 0.0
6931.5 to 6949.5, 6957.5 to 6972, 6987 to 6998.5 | -0.4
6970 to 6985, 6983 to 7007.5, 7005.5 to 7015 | 0.4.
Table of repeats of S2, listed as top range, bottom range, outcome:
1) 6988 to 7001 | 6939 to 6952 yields 1.01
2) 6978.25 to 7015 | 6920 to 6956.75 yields 1.01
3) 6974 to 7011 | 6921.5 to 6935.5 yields 1.02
